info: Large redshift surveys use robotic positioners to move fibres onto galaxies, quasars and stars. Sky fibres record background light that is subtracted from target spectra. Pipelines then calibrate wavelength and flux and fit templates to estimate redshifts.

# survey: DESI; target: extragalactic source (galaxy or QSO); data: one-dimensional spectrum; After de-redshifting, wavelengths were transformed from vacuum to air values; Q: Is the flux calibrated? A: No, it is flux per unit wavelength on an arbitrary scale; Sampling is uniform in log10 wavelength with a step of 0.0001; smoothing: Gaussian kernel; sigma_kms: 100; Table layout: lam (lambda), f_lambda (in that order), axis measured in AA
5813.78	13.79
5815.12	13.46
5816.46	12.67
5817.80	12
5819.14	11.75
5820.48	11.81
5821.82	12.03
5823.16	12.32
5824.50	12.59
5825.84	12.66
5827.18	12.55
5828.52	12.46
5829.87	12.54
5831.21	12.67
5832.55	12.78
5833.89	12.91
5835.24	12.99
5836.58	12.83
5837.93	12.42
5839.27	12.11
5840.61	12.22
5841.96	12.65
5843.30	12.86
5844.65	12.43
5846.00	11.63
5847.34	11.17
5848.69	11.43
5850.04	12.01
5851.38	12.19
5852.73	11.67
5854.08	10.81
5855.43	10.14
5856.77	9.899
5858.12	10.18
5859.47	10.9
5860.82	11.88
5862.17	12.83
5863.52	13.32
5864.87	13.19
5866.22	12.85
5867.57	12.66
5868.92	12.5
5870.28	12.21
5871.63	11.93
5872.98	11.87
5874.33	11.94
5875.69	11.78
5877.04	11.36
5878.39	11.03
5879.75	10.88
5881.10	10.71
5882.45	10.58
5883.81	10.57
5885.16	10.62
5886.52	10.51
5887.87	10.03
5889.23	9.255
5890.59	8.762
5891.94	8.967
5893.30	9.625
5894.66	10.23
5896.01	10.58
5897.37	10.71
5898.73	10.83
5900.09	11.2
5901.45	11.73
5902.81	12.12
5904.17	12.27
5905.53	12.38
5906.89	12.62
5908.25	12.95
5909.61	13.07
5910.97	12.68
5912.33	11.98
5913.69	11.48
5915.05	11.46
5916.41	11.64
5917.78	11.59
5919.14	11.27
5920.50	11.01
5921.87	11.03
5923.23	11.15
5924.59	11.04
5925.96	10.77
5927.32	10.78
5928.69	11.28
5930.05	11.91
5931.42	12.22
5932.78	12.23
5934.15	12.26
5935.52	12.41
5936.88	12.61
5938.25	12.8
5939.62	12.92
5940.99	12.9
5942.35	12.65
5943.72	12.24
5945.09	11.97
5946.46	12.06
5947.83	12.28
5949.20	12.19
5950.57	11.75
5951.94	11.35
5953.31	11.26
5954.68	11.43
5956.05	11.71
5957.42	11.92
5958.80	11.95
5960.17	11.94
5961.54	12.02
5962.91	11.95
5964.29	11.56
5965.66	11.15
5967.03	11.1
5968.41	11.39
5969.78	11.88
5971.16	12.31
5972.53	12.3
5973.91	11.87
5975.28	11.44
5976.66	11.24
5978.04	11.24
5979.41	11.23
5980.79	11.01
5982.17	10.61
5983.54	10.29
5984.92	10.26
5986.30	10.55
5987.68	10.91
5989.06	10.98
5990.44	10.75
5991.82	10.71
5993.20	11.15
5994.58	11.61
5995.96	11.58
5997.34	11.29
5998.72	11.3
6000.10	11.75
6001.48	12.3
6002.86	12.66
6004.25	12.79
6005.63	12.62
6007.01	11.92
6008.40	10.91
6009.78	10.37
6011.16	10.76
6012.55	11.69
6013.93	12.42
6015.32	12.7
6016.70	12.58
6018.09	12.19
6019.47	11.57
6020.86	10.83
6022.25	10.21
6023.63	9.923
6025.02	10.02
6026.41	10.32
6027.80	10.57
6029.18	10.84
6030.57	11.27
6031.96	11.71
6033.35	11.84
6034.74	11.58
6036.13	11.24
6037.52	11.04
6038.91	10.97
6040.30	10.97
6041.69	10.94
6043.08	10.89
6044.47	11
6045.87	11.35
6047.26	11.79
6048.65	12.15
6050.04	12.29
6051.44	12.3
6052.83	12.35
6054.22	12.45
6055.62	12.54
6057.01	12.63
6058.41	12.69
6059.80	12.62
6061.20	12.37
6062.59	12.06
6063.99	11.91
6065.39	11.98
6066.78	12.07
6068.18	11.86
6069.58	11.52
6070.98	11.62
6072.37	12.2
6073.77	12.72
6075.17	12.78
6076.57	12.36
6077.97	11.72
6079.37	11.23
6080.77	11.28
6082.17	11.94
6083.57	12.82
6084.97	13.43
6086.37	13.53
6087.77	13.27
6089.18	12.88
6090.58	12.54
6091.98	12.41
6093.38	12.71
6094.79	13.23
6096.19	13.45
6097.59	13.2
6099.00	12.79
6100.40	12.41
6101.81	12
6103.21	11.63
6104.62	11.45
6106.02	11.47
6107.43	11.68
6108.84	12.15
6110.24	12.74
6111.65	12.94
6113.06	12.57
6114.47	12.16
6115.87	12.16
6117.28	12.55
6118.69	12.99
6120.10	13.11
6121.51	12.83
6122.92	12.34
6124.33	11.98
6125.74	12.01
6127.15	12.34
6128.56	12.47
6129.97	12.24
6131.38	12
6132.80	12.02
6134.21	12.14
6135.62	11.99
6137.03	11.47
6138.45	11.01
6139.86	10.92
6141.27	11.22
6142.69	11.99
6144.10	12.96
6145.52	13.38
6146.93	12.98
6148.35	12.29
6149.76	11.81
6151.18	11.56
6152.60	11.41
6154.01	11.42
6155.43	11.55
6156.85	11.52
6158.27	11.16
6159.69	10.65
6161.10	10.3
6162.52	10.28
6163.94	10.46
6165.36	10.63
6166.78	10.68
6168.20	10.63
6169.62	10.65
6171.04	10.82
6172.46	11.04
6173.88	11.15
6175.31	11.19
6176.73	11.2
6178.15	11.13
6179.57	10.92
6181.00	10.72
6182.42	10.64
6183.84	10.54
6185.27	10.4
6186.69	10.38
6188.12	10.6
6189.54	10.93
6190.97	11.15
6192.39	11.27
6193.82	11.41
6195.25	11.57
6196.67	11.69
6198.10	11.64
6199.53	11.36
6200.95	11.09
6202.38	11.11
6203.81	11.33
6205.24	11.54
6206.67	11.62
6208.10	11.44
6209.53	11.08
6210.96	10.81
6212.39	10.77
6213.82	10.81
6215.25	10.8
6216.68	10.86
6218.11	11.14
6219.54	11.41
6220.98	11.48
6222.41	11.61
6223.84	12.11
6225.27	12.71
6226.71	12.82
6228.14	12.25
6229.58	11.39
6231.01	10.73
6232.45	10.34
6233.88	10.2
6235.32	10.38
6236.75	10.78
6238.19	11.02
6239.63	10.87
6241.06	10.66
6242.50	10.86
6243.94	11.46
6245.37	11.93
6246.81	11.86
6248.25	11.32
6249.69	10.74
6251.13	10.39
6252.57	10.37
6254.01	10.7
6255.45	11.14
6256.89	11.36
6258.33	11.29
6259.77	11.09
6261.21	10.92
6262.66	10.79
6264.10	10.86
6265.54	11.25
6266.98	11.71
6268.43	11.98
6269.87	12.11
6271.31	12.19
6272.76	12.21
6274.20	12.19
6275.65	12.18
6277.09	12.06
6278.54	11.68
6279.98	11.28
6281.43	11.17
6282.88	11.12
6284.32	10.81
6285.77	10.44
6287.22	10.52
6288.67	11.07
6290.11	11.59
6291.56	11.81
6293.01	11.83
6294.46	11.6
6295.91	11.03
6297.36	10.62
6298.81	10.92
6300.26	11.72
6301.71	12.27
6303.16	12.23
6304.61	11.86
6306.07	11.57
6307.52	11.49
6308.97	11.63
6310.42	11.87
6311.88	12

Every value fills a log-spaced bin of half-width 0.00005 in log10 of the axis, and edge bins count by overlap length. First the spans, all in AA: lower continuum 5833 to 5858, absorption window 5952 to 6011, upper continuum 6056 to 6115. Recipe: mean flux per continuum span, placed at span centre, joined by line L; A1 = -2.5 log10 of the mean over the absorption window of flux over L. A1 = 0.064 mag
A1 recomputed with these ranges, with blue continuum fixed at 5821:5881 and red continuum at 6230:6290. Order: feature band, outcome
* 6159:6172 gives 0.08 mag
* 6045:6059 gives -0.06 mag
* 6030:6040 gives 0.03 mag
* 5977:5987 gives 0.10 mag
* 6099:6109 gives -0.03 mag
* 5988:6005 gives 0.02 mag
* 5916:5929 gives 0.07 mag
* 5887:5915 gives 0.07 mag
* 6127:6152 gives -0.06 mag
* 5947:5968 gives 0.01 mag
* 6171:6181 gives 0.03 mag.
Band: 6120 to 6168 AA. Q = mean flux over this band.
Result 11.7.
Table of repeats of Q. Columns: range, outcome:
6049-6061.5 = 12.5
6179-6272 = 11.2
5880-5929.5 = 11.1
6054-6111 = 12.3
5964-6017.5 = 11.5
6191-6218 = 11.2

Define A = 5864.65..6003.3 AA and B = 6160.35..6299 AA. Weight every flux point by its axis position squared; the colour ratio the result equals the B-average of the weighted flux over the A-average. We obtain 1.1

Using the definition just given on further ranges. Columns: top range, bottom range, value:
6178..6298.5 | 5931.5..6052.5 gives 1.05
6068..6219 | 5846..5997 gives 1.10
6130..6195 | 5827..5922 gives 1.07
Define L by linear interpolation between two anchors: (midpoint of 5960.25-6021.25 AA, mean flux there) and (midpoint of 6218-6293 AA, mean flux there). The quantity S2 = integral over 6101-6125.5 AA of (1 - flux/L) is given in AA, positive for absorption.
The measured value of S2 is -1.8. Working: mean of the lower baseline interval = 11.5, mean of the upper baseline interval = 11.3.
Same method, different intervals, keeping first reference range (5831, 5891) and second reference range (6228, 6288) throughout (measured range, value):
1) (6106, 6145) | -2.9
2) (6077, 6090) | -1.2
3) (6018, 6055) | 0.6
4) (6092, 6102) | -1.3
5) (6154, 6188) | 1.4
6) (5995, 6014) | -0.4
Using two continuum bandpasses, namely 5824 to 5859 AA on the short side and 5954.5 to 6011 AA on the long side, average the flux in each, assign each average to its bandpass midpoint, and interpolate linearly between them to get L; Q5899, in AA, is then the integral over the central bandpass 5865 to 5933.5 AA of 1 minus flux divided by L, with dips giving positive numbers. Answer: 2.5 AA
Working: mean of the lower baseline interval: 12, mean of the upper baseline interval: 11.5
